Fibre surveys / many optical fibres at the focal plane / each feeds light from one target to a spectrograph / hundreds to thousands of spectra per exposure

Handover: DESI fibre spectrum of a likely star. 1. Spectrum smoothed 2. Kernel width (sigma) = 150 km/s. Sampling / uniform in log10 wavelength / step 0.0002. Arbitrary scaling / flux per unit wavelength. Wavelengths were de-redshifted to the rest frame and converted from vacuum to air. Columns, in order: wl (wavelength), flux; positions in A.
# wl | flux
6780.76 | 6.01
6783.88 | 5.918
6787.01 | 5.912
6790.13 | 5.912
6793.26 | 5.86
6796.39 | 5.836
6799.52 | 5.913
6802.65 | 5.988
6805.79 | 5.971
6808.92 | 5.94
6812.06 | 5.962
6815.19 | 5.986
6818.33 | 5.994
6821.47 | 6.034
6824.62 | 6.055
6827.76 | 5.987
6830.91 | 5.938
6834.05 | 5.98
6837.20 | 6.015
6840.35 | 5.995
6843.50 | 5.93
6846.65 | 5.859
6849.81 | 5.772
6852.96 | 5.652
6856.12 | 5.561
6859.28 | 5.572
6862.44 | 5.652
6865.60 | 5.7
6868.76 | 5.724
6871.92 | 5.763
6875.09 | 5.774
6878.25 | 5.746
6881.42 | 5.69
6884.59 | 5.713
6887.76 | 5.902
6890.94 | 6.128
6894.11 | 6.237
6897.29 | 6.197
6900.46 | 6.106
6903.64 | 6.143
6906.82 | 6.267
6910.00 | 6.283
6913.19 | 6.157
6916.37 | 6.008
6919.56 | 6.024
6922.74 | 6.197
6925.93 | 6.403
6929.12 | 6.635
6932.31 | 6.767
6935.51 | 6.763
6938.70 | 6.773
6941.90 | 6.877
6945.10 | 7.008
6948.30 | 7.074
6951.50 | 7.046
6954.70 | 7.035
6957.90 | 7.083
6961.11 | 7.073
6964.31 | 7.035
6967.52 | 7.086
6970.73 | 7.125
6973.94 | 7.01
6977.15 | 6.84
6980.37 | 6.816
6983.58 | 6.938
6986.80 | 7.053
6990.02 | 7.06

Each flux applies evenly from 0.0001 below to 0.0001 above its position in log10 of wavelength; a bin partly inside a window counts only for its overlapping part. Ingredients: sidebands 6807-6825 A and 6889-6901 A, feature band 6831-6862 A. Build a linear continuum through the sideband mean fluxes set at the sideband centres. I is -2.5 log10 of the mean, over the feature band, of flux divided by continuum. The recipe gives 0.04 mag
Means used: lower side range 5.99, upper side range 6.16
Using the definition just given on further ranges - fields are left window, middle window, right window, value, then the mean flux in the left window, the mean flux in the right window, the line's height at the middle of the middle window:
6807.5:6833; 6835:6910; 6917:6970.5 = 0.08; 5.99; 6.8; 6.33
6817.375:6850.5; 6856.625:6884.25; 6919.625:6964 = 0.10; 5.96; 6.81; 6.25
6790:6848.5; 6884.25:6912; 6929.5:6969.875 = 0.08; 5.96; 6.96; 6.56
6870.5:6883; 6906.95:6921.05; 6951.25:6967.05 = 0.04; 5.74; 7.06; 6.34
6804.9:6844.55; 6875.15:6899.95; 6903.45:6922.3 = 0.03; 5.99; 6.15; 6.1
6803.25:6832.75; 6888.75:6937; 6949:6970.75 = 0.07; 5.99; 7.07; 6.71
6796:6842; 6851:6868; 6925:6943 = 0.11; 5.98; 6.71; 6.23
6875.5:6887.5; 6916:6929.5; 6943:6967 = 0.04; 5.75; 7.05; 6.48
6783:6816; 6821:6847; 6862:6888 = -0.03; 5.93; 5.74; 5.84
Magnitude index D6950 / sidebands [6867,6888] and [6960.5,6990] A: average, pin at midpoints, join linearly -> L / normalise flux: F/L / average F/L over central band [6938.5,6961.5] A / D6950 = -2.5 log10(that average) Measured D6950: -0.05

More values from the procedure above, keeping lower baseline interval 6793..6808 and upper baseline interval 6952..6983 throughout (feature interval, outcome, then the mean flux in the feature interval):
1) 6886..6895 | 0.08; 6.07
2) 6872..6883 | 0.12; 5.74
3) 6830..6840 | 0.03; 5.98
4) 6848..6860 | 0.11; 5.65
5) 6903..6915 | 0.07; 6.21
